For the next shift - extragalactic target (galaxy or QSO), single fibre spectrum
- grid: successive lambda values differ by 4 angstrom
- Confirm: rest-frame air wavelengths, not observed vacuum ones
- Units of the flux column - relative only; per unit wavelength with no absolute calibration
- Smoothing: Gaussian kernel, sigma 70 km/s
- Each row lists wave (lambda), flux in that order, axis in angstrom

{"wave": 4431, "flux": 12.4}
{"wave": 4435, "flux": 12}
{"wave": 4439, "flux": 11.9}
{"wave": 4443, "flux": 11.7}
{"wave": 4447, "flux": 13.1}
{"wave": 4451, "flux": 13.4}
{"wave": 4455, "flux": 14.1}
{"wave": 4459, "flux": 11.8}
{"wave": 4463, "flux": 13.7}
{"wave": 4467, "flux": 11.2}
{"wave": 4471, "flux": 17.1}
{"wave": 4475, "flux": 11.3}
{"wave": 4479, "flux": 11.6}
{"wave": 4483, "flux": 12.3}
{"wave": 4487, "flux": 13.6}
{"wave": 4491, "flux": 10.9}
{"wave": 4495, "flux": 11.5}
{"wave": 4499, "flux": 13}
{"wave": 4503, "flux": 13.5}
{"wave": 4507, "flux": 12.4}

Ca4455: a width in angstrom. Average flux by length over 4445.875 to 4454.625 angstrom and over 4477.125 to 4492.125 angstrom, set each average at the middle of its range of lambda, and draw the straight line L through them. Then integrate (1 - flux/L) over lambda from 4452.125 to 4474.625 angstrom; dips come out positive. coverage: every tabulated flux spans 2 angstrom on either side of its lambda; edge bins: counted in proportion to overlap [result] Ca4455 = -0.82 angstrom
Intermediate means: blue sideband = 13.4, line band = 13.4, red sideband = 12.2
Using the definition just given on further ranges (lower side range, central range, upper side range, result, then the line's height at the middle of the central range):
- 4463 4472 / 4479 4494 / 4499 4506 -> 1.5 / 13.4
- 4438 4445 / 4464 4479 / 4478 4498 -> -1.3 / 12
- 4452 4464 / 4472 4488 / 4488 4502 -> 0.1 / 12.5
